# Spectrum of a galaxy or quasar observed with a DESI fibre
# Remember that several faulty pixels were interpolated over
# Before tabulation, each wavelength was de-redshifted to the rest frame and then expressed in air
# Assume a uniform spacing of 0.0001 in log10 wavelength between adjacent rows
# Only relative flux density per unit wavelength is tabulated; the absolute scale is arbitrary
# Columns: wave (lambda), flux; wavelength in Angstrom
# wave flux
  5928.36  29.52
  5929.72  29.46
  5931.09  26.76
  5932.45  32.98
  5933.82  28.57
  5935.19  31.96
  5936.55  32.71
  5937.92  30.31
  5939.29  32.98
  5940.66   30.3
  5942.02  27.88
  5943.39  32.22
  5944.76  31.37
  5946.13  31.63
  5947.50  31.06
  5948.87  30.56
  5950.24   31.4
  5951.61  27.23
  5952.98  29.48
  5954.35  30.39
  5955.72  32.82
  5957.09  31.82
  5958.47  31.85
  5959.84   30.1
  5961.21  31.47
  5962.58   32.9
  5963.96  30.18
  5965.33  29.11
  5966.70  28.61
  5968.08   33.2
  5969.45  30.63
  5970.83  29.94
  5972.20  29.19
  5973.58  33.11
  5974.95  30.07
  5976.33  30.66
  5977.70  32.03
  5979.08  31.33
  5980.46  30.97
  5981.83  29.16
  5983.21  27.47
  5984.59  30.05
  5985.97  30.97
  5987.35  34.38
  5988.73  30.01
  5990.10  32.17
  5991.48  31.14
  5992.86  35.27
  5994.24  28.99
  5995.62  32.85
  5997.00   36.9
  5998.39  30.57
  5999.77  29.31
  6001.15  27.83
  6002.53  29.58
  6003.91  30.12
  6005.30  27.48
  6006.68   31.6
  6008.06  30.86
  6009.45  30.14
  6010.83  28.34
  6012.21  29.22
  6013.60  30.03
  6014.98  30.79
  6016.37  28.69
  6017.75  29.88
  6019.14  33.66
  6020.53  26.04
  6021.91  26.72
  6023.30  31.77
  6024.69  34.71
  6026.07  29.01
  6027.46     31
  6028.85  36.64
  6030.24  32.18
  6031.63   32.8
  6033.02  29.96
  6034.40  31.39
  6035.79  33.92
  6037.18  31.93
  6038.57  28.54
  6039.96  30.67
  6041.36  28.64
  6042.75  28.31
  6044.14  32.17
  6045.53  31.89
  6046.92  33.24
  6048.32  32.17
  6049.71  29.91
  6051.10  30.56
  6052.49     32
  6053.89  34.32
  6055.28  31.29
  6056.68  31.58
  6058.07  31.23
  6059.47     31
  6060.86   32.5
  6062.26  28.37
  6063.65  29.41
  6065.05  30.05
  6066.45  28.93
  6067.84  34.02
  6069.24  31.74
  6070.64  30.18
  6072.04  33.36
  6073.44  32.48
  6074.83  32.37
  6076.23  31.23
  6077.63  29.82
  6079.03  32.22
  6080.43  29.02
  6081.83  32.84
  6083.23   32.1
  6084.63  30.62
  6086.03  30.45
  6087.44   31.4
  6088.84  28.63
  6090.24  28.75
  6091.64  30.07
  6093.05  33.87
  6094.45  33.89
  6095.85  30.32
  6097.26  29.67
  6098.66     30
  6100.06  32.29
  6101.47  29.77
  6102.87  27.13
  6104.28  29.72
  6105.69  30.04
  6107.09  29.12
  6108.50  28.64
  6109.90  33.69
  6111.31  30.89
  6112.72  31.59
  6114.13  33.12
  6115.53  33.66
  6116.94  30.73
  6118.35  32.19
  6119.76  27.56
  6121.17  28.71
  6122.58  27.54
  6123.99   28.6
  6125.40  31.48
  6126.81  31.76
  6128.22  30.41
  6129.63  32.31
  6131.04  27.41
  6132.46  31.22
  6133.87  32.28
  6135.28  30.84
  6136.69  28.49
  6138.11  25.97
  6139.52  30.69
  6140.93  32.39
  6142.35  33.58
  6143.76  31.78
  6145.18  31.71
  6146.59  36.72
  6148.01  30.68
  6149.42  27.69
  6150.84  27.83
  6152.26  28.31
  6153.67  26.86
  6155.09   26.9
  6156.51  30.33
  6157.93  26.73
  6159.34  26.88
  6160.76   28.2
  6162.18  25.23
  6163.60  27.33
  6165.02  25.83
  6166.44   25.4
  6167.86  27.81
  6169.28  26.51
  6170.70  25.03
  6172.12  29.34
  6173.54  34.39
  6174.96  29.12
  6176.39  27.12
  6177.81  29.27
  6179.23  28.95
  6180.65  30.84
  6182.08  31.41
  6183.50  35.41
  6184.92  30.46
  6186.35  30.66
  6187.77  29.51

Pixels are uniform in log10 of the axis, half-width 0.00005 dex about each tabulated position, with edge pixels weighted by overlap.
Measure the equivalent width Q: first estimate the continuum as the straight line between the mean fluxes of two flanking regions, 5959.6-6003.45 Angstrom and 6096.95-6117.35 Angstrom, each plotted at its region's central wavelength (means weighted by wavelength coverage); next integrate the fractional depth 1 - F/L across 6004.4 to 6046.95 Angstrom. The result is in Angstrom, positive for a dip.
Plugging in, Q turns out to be 0.3 Angstrom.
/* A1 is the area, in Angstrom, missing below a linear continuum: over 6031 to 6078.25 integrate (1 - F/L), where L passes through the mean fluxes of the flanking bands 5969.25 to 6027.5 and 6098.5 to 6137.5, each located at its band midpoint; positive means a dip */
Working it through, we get -1.2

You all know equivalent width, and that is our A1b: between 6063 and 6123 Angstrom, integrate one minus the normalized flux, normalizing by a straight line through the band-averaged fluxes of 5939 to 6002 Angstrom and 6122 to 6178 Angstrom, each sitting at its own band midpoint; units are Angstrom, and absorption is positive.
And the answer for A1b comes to -2.1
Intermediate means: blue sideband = 30.9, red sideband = 29.2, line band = 30.8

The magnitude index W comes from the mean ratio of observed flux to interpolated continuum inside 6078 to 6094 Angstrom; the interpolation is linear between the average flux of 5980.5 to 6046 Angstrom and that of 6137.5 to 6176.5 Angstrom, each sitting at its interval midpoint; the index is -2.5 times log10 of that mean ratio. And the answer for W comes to -0.04 mag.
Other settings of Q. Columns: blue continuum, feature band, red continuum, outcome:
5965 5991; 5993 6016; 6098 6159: 0.18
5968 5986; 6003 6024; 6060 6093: 0.68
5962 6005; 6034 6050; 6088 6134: -0.20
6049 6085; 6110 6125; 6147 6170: -0.71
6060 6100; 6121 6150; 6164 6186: -0.69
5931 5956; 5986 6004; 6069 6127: -0.44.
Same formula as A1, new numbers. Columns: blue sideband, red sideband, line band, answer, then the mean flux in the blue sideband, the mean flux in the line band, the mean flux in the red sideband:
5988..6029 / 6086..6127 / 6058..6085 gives -0.6 Angstrom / 30.6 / 31.2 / 30.5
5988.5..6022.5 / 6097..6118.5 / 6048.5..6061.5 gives -0.5 Angstrom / 30.3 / 31.6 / 30.8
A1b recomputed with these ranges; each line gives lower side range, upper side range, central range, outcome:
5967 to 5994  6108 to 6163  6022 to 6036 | -0.6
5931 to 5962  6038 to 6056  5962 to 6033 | 0.4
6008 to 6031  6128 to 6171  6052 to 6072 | -0.8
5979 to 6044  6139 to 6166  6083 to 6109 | -0.4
